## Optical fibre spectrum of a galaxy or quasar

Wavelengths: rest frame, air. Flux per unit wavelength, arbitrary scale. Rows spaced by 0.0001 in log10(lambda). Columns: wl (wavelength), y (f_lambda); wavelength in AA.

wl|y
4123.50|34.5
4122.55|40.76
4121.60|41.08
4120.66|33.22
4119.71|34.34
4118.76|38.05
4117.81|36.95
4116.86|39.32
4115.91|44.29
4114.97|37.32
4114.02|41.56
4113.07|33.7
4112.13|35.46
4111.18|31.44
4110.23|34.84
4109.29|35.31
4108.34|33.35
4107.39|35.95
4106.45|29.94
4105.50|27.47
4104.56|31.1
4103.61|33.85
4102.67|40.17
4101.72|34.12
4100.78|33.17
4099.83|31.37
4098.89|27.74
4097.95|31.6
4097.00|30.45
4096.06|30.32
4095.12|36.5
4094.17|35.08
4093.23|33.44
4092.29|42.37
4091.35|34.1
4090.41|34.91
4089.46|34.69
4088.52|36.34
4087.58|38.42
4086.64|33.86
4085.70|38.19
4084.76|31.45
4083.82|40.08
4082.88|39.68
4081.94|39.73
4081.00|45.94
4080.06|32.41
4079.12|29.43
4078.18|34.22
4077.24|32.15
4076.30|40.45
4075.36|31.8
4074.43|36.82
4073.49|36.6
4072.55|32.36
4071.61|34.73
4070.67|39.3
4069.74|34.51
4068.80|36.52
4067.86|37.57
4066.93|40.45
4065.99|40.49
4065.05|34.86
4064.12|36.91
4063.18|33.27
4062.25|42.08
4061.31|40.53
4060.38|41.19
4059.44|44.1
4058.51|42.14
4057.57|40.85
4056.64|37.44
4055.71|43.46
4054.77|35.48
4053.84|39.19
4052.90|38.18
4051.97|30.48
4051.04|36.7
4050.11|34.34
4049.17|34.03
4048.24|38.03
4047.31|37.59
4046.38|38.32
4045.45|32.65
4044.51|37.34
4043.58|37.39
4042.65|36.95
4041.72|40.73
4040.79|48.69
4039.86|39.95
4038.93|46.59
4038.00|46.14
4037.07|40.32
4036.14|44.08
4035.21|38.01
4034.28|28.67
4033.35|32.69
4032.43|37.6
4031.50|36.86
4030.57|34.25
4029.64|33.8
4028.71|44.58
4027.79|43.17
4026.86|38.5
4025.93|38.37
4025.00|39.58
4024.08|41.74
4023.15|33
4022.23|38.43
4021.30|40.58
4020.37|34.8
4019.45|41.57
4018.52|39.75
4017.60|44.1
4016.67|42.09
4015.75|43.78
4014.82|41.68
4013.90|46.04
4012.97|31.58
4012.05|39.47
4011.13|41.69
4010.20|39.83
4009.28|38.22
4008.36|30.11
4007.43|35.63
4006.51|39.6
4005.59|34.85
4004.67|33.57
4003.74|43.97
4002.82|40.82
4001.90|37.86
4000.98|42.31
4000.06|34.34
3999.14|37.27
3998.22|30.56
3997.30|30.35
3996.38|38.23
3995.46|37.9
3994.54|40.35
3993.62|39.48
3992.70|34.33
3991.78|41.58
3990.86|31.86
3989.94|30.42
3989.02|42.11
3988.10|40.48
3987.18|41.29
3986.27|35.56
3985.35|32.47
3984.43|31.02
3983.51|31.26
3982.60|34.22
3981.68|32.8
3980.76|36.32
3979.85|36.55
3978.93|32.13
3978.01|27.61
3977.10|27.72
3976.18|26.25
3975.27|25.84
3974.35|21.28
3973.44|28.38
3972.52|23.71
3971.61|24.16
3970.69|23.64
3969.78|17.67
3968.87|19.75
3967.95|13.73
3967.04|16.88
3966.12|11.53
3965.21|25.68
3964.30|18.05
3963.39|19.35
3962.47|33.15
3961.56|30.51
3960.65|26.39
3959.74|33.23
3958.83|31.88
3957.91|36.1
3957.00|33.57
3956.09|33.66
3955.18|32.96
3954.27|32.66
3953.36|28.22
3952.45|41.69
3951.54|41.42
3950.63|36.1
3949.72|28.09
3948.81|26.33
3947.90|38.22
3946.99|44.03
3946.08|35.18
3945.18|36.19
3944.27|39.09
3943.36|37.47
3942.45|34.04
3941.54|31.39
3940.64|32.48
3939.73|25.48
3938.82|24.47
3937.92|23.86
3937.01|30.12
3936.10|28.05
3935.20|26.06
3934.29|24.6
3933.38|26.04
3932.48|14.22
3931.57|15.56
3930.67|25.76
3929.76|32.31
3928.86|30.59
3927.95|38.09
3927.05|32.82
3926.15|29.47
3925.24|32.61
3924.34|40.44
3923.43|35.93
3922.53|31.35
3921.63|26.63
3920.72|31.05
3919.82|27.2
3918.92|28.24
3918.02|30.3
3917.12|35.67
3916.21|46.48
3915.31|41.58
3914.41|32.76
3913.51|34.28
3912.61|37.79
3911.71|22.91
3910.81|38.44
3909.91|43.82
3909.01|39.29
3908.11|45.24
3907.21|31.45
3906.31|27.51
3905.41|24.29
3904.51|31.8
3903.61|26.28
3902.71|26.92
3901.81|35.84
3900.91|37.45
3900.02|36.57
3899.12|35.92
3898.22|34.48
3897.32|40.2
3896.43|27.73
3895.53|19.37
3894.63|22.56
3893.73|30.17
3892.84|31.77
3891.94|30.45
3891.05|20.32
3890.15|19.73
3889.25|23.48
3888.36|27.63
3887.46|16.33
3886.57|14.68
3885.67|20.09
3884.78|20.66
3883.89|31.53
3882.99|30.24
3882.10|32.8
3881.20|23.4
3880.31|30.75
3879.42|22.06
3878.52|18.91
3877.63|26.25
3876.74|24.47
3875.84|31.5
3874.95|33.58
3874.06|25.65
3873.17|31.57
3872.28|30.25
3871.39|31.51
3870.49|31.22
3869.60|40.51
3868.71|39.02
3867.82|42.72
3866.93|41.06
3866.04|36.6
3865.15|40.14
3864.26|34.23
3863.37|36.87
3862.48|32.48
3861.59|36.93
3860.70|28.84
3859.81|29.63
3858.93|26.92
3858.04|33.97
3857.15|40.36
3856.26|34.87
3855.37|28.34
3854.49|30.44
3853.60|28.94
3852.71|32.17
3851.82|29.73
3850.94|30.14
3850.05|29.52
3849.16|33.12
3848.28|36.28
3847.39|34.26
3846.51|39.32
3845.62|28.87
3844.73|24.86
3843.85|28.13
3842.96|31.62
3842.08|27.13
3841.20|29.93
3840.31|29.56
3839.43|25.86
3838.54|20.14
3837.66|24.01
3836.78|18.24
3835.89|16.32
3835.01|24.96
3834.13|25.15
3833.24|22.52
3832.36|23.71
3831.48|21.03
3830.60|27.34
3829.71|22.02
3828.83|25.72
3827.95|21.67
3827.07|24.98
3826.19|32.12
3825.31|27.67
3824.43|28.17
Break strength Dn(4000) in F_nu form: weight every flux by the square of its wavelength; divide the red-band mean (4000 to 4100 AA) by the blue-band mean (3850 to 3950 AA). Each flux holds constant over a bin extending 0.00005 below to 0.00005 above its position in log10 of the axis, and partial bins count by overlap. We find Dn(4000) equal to 1.31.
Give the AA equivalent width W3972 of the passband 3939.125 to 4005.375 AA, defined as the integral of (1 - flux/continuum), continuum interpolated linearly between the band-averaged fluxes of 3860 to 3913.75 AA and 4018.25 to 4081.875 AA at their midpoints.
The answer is 4.84 AA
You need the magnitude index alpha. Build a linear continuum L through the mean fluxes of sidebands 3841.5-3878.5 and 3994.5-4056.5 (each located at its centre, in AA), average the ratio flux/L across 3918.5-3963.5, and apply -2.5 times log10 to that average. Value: 0.13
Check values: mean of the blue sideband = 32.4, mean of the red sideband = 38.3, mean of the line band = 31.2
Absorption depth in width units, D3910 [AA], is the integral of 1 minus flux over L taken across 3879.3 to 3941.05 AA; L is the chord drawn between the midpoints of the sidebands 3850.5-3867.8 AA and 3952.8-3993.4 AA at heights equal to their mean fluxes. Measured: 3.8 AA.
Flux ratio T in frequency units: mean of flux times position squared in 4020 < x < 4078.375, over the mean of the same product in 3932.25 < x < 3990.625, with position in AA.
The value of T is 1.33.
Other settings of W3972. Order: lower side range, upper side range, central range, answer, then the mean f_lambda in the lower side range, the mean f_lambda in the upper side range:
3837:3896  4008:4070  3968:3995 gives 3.5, 29.5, 38.7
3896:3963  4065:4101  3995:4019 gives -3.0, 32.4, 35.5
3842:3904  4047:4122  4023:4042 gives -2.6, 30.3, 36.2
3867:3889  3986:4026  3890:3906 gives 0.1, 28.4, 38.2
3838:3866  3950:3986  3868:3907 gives 2.7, 31.5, 28.5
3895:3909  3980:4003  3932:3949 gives 1.8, 32.2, 36.2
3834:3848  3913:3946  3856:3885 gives -3.8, 26.9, 31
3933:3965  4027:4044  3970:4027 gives 0.8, 31.4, 39.5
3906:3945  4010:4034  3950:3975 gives 5.2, 31.7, 39.1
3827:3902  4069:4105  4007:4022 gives -2.8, 29.1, 35.1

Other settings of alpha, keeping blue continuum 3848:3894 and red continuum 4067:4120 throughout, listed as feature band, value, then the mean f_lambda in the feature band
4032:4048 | -0.148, 39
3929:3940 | 0.259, 24.9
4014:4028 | -0.193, 40.2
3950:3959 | -0.089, 34.8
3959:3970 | 0.391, 22.5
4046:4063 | -0.121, 38.5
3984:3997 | -0.123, 36.9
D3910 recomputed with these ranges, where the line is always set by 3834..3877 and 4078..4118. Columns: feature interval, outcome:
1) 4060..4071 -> -1.11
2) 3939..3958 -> -0.95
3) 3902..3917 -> -1.14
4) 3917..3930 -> 0.07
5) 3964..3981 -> 4.70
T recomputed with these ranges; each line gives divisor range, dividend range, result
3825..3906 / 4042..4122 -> 1.39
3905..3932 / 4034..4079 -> 1.23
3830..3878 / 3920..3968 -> 1.03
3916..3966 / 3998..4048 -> 1.31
